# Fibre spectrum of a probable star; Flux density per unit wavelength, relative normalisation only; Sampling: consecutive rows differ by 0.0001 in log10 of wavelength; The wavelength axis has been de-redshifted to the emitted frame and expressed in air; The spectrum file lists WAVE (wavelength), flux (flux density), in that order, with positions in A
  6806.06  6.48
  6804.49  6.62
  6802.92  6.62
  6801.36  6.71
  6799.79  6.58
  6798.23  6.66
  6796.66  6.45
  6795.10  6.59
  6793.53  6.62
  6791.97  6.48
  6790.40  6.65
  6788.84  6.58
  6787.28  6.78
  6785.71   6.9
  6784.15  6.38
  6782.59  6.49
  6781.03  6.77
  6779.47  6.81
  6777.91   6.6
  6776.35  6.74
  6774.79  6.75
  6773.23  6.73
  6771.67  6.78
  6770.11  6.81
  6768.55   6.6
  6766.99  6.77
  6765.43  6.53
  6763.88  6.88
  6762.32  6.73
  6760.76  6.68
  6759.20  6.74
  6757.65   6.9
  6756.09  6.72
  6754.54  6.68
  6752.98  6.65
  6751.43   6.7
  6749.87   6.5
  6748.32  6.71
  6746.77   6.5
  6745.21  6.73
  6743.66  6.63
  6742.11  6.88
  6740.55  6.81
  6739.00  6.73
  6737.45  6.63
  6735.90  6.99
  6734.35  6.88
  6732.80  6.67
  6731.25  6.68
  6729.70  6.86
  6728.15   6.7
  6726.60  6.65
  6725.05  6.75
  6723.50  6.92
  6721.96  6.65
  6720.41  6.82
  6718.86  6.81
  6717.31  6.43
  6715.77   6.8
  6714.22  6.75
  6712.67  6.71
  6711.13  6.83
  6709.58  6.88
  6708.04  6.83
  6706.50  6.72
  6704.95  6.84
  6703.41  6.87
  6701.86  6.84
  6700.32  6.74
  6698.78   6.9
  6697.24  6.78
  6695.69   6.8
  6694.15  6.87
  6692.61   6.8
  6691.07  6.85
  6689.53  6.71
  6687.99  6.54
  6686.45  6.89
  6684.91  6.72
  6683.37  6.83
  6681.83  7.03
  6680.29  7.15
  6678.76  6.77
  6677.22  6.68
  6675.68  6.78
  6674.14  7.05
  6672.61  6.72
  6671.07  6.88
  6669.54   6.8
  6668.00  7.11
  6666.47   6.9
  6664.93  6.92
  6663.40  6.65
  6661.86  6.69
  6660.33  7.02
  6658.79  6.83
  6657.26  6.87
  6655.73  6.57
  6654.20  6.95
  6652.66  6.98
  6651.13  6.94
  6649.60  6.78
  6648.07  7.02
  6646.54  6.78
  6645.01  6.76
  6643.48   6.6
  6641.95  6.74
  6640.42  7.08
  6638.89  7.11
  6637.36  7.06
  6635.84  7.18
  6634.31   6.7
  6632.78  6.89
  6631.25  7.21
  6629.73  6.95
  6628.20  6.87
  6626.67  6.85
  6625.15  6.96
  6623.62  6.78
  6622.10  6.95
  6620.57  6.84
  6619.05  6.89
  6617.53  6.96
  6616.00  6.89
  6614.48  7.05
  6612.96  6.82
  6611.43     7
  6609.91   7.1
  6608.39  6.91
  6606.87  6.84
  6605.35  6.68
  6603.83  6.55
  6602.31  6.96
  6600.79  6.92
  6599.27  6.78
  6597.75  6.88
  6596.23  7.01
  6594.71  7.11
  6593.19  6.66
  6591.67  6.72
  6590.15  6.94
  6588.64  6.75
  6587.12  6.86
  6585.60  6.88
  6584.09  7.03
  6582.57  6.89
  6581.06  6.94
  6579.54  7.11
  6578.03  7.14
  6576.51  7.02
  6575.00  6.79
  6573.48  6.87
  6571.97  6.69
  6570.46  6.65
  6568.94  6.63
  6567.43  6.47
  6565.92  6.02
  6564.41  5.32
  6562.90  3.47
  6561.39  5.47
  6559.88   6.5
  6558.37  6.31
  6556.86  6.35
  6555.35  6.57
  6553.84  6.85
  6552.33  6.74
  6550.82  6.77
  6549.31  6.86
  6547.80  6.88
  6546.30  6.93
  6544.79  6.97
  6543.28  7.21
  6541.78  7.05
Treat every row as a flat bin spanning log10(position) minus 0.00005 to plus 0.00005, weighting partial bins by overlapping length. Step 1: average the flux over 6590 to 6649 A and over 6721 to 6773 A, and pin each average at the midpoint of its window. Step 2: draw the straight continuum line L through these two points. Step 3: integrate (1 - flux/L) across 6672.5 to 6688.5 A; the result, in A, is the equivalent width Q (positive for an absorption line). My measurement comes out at -0.1 A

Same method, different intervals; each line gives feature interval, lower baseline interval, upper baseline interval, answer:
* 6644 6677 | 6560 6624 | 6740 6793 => -0.8 A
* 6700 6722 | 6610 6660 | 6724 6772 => 0.0 A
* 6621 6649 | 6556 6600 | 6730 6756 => -1.3 A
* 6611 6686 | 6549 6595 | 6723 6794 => -3.1 A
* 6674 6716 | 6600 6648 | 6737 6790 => -0.1 A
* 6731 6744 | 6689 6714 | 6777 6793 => -0.1 A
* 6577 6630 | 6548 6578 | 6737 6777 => -3.8 A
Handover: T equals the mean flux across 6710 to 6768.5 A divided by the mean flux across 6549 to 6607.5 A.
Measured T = 1.02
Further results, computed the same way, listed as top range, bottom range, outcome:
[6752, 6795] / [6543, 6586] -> 1.02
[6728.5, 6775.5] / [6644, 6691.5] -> 0.98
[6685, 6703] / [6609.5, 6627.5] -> 0.98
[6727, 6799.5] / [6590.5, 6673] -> 0.97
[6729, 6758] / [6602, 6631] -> 0.98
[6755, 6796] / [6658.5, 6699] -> 0.98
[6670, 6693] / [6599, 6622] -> 0.99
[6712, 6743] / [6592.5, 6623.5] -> 0.98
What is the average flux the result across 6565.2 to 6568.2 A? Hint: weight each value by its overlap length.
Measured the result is 6.26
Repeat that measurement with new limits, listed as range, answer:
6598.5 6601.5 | 6.85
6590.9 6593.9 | 6.68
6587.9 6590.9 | 6.86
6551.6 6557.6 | 6.63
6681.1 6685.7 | 6.85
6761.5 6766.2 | 6.72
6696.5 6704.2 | 6.83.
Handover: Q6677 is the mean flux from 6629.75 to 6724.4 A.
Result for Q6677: 6.84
